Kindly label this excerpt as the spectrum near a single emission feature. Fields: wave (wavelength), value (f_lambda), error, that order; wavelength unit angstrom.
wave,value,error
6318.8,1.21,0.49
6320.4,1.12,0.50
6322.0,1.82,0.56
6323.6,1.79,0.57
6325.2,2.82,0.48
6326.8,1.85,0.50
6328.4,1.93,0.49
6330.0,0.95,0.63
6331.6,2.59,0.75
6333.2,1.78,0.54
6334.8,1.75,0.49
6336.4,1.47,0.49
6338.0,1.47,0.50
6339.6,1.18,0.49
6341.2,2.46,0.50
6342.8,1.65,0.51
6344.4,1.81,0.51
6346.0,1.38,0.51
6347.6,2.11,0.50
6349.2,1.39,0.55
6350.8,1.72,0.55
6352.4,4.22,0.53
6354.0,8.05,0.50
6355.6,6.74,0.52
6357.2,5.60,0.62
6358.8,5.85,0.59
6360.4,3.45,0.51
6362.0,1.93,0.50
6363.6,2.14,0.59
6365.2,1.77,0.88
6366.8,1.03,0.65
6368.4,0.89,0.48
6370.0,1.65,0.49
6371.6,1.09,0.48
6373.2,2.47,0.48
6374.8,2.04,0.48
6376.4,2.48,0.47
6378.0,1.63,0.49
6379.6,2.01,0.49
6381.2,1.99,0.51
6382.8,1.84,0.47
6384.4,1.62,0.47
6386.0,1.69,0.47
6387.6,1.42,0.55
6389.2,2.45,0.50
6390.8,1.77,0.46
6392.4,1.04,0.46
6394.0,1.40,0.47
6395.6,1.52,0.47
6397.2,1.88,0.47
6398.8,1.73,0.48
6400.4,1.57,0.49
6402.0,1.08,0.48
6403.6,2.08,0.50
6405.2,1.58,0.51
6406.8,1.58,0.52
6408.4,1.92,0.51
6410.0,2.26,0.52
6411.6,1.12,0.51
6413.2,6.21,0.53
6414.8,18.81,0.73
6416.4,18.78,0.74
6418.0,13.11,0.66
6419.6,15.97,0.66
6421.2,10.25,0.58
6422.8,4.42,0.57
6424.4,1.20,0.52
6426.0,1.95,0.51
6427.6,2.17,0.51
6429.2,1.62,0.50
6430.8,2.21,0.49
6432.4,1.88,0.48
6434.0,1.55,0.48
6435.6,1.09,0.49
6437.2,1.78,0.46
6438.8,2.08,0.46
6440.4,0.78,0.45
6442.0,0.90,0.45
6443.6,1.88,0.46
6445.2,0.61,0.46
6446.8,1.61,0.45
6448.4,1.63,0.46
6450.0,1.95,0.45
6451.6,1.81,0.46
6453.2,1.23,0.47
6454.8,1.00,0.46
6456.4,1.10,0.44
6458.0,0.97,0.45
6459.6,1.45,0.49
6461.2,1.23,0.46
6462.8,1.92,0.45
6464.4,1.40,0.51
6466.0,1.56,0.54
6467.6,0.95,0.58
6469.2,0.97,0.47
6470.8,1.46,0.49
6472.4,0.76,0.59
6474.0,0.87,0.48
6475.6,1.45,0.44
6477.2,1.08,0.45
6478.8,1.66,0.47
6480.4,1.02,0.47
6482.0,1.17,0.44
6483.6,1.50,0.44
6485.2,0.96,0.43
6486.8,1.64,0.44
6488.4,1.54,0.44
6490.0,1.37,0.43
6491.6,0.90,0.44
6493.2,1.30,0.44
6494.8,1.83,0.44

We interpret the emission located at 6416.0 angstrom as [O III] 5007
